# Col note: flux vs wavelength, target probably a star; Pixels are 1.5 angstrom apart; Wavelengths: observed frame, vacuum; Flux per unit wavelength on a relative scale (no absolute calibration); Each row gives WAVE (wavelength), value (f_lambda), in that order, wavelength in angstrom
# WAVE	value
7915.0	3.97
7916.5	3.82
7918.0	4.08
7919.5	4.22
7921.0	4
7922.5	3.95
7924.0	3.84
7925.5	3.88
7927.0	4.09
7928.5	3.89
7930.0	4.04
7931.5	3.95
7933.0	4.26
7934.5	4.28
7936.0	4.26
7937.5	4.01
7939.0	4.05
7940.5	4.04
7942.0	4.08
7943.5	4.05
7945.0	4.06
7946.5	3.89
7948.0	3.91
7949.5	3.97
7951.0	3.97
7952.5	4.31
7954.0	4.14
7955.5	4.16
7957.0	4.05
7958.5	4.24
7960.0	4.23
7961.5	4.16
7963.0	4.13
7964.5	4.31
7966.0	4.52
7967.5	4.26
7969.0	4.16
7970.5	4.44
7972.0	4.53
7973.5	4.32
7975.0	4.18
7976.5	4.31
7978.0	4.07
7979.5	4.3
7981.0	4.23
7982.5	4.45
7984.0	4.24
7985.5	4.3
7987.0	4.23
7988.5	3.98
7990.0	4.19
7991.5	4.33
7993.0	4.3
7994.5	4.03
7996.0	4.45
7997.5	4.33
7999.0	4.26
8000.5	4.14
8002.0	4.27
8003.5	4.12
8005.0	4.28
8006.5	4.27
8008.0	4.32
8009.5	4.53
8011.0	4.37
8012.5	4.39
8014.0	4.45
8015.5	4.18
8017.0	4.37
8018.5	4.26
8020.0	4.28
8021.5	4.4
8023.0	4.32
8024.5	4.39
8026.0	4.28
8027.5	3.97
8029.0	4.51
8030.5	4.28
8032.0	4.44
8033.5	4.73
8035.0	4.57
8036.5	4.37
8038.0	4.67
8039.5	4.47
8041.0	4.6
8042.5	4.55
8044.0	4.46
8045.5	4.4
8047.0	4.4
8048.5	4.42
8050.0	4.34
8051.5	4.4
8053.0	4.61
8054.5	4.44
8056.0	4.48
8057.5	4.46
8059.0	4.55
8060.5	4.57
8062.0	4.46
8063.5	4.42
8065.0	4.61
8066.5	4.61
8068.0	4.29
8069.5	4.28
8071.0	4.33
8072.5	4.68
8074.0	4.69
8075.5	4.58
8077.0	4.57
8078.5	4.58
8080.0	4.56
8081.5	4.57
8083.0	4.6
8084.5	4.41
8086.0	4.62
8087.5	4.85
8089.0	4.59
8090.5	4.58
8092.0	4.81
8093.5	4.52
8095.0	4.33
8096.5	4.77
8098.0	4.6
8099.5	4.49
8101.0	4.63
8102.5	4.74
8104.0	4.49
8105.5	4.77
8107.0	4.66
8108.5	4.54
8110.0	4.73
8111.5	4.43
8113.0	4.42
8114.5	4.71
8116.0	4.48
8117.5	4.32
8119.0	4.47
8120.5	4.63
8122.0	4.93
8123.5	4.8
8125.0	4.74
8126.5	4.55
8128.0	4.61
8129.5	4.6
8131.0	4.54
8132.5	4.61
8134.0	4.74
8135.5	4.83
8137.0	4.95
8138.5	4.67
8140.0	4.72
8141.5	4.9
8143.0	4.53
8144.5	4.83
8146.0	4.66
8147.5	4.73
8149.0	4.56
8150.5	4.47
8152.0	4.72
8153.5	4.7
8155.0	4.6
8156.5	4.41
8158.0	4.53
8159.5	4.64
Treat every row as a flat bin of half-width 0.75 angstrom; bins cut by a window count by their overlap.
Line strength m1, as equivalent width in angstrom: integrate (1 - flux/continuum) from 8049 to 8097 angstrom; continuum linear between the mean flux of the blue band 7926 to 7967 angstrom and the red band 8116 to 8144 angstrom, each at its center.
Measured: -0.40 angstrom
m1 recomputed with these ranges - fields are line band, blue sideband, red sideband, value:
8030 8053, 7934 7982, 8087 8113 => -0.2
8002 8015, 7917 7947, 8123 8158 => -0.2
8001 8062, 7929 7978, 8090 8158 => -0.4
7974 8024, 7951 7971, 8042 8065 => 0.6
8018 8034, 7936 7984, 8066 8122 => 0.1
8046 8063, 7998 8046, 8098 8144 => 0.0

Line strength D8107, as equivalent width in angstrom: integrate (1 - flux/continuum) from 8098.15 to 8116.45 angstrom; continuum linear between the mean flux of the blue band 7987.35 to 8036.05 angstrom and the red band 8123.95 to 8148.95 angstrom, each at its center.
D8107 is 0.1 angstrom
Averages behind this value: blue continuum 4.31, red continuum 4.7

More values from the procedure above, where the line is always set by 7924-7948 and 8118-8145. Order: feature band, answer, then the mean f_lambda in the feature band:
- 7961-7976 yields -0.5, 4.3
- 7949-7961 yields -0.1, 4.14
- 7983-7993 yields 0.0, 4.22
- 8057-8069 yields -0.1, 4.49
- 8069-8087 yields -0.1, 4.55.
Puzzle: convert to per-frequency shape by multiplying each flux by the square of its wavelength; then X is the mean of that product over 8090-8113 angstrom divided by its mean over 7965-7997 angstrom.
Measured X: 1.11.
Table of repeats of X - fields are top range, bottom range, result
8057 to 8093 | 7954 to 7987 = 1.10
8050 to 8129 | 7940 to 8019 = 1.11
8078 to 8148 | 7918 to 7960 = 1.19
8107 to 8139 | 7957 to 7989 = 1.13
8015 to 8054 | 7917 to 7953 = 1.12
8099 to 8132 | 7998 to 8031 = 1.10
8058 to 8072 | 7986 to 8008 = 1.07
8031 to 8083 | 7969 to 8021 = 1.07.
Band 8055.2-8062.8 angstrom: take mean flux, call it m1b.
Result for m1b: 4.5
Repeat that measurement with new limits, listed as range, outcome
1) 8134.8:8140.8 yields 4.79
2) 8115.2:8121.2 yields 4.48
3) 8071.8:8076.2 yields 4.65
